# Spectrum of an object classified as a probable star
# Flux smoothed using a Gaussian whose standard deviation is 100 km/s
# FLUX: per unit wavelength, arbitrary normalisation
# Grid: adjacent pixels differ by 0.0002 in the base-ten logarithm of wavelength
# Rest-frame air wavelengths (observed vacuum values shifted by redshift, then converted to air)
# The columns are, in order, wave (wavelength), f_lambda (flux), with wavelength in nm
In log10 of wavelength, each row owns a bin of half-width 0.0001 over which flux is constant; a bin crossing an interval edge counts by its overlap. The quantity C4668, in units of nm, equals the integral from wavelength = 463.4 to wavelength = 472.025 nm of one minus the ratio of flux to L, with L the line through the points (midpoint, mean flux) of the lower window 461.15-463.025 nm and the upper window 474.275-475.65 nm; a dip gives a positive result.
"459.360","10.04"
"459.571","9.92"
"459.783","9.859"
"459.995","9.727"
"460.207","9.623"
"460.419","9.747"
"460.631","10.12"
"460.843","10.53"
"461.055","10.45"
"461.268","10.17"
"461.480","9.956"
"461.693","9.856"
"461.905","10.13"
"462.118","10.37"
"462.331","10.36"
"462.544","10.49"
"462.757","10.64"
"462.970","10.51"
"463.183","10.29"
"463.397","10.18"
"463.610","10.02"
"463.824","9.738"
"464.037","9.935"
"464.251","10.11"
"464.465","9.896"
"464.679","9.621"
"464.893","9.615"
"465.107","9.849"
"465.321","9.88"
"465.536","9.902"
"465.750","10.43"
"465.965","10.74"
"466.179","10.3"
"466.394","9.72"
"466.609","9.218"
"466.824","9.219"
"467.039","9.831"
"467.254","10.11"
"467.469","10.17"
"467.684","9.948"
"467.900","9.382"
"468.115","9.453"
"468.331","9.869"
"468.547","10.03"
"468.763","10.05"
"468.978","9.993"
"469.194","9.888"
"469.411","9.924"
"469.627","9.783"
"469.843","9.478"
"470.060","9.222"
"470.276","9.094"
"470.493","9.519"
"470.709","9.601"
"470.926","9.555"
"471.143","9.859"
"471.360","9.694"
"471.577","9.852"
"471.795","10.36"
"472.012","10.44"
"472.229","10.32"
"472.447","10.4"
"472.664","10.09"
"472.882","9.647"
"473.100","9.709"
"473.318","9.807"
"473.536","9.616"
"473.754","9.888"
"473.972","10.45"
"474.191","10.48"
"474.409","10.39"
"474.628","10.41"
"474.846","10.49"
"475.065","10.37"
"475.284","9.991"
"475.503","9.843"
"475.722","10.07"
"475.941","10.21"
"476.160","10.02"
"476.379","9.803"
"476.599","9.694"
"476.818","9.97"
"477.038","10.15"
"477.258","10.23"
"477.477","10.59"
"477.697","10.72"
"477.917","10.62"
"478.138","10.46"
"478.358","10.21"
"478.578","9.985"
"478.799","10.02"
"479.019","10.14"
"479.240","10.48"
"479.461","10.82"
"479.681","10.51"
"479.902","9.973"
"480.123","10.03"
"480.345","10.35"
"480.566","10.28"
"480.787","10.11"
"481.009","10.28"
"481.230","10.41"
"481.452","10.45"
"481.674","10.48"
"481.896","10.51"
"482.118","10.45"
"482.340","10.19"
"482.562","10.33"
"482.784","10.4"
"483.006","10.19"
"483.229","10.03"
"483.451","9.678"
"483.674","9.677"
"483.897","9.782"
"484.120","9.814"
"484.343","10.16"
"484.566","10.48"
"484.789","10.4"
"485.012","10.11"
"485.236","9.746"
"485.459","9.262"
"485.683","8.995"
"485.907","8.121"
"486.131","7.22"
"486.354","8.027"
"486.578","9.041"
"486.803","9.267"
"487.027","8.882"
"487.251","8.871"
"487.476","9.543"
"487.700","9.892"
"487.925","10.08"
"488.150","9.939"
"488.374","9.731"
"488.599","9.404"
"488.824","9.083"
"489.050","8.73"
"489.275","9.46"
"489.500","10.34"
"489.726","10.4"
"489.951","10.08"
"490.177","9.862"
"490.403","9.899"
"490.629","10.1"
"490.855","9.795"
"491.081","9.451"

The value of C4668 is 0.362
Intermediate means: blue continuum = 10.3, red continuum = 10.2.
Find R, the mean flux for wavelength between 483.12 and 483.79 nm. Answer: 9.8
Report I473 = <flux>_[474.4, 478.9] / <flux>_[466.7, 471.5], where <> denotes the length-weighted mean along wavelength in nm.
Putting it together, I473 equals 1.05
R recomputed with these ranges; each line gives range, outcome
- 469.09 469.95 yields 9.76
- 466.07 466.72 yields 9.75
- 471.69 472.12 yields 10.4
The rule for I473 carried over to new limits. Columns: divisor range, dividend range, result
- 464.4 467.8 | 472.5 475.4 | 1.02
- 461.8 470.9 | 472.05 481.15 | 1.03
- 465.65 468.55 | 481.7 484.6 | 1.03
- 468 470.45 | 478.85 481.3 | 1.06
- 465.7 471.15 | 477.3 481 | 1.06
